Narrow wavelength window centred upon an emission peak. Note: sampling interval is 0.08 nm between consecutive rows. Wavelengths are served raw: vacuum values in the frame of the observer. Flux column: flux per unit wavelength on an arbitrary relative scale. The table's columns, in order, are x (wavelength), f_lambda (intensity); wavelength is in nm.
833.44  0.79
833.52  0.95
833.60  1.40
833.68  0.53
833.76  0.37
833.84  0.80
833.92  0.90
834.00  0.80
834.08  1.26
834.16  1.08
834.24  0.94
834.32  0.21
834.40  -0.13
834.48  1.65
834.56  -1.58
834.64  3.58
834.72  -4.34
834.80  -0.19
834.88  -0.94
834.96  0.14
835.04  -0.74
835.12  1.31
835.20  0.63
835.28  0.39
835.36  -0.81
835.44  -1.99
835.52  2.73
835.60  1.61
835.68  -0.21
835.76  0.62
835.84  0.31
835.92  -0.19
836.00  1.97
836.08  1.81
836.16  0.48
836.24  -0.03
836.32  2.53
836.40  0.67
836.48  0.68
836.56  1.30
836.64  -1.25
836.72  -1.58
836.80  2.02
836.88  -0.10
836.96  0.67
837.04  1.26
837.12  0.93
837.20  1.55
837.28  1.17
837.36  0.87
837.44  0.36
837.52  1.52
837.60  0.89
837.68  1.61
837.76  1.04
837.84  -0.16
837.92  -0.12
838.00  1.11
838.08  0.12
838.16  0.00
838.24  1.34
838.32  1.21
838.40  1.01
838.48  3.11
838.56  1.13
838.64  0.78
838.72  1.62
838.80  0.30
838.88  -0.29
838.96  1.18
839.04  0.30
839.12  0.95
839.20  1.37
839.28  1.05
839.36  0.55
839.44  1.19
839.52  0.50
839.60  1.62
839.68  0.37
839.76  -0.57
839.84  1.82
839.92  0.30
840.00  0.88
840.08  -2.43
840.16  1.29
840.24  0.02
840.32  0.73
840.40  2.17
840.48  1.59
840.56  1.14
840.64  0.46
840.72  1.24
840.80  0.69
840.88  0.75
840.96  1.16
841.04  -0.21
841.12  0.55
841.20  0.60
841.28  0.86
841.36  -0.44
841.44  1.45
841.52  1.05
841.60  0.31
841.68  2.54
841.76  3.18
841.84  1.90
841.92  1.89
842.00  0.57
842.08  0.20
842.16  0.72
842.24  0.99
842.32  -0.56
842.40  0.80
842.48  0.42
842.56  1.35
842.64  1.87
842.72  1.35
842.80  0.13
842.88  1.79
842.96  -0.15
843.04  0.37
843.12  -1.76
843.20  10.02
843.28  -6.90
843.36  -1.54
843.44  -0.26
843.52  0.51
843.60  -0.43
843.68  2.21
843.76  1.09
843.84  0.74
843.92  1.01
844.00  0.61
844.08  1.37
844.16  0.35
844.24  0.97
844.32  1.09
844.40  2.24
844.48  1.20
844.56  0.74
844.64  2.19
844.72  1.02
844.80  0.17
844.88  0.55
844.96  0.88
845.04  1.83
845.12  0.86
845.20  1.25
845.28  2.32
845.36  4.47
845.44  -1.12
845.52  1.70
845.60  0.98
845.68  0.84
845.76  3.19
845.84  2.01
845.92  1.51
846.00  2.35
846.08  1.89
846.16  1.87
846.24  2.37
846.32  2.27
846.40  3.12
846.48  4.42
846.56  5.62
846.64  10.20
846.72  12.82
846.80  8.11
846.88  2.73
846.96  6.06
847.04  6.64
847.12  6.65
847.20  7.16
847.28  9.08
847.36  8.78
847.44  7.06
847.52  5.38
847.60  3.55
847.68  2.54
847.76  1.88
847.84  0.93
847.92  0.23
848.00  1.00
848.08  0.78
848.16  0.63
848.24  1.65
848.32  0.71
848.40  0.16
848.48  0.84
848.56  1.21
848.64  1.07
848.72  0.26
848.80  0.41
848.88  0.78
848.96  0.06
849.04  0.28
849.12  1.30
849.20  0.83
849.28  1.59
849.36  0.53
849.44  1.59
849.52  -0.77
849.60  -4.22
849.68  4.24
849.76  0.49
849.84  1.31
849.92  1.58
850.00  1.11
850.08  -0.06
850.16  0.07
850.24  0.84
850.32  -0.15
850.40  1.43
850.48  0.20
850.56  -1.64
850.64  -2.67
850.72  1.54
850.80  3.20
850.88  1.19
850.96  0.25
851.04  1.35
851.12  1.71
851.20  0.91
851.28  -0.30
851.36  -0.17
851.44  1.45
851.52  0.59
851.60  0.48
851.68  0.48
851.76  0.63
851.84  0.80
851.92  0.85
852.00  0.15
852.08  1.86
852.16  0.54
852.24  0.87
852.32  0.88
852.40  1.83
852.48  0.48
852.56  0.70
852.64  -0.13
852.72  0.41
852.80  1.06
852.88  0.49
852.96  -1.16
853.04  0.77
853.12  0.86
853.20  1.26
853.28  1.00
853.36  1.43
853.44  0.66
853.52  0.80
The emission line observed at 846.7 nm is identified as [O II] 3727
